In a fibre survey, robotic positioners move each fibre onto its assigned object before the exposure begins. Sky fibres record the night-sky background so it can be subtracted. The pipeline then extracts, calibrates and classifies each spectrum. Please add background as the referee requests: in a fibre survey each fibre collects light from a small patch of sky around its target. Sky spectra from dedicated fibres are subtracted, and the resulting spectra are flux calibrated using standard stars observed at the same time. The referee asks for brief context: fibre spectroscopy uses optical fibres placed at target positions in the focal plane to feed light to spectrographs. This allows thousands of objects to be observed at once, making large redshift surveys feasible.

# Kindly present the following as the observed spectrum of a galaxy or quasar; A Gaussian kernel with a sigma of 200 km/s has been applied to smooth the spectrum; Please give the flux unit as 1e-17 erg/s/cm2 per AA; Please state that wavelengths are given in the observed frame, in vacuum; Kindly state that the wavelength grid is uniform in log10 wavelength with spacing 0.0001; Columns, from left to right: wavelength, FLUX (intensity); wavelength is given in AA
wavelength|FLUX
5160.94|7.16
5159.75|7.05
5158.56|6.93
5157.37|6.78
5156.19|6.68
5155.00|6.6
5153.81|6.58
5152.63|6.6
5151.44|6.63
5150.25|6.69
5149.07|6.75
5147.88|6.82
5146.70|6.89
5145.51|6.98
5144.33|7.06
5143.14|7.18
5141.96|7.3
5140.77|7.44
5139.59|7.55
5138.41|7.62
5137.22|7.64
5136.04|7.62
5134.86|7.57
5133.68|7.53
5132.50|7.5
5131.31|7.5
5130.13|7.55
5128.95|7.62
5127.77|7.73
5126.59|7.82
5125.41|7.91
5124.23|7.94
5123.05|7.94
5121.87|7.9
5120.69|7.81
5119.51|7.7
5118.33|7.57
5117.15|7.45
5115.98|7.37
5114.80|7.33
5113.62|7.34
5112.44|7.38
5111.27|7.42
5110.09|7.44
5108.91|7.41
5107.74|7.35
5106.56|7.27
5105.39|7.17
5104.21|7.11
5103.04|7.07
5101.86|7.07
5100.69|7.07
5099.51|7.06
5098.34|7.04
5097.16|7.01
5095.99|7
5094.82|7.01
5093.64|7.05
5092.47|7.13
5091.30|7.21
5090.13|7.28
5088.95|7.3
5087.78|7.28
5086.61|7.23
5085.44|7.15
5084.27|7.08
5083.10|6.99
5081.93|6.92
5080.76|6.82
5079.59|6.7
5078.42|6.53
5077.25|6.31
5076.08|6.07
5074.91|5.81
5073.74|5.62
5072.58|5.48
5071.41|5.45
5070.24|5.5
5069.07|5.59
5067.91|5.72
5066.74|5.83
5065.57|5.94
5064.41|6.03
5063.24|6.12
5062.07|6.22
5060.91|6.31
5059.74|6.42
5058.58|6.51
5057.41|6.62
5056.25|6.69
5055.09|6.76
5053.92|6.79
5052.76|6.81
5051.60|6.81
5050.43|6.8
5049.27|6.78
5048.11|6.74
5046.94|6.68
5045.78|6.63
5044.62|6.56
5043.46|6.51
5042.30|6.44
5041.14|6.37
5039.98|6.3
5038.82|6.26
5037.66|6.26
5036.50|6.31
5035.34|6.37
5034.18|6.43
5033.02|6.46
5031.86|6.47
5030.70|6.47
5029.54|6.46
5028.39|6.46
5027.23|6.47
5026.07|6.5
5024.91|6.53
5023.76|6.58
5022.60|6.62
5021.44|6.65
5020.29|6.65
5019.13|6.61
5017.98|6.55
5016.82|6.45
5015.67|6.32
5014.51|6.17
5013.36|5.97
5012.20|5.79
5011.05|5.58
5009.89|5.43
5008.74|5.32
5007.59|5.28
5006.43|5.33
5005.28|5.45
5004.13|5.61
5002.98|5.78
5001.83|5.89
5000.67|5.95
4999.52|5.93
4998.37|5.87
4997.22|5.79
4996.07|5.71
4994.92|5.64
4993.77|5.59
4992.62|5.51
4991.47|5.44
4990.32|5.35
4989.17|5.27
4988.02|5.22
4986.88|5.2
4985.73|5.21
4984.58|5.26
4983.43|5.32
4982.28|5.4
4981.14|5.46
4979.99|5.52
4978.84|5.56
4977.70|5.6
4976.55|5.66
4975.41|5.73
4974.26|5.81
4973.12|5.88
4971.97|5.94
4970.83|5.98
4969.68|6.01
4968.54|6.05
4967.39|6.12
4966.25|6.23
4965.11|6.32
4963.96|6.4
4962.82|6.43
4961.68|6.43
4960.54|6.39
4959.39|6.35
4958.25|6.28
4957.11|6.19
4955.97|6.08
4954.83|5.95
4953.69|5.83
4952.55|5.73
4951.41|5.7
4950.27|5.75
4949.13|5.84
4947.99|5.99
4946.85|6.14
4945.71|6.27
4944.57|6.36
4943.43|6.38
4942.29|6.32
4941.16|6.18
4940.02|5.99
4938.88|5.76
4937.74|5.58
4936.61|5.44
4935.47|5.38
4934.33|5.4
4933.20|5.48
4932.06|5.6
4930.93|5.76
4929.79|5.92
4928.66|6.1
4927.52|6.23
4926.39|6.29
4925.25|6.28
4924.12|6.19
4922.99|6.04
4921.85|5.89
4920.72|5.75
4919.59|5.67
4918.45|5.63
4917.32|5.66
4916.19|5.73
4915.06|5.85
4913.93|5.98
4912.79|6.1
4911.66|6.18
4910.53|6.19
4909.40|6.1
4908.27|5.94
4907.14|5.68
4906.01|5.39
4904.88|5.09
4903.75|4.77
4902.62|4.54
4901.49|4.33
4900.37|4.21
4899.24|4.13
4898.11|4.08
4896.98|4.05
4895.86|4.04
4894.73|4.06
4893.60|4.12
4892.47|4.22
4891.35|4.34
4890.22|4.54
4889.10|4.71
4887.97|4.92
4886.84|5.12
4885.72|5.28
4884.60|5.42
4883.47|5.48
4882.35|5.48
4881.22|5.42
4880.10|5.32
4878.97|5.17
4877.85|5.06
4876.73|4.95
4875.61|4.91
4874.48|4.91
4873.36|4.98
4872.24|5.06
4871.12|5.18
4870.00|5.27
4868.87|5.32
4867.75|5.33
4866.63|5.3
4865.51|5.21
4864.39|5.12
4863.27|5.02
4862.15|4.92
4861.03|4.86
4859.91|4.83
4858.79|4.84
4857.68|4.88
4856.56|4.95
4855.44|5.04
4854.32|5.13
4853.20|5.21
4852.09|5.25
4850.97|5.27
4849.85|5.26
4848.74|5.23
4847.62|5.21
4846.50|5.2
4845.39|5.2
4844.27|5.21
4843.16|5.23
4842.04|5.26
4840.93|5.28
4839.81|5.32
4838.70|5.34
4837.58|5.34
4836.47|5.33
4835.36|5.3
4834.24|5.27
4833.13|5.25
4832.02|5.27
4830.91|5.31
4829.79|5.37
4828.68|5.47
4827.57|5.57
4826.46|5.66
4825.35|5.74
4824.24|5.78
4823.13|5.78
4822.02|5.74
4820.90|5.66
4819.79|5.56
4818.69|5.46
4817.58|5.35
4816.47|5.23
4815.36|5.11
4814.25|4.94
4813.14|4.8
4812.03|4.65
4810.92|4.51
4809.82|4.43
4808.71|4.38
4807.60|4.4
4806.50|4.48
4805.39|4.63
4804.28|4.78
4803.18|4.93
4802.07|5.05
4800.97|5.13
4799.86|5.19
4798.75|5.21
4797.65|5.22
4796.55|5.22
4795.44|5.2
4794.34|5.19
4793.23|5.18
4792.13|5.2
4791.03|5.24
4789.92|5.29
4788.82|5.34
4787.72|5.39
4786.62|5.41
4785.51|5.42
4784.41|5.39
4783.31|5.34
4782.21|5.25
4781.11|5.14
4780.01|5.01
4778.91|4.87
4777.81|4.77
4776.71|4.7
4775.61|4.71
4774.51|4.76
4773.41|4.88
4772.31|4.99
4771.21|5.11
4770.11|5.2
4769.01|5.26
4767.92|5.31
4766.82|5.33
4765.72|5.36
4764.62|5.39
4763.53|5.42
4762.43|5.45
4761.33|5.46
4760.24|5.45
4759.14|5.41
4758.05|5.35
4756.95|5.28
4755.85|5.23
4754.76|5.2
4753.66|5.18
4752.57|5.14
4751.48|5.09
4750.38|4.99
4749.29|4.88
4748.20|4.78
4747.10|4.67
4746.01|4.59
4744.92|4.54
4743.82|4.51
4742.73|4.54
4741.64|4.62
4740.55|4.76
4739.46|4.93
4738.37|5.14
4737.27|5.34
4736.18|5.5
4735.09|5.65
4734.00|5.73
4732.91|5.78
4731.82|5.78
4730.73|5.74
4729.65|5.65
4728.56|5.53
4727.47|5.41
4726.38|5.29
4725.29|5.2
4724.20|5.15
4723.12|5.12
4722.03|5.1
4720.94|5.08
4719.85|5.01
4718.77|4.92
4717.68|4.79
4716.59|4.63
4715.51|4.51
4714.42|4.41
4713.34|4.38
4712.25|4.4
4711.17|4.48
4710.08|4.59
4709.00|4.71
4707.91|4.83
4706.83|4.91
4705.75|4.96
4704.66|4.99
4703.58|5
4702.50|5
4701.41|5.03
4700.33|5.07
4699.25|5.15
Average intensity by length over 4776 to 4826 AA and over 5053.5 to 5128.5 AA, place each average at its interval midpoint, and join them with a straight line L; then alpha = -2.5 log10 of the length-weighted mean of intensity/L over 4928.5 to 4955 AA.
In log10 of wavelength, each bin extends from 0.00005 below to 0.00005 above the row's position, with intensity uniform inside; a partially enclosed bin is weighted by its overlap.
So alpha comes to 0.02 mag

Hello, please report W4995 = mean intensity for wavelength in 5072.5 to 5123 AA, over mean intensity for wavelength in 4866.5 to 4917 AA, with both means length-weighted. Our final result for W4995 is 1.40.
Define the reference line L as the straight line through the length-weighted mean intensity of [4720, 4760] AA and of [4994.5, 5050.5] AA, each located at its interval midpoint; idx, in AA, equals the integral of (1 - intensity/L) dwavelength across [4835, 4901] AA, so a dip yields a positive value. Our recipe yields 7.50 AA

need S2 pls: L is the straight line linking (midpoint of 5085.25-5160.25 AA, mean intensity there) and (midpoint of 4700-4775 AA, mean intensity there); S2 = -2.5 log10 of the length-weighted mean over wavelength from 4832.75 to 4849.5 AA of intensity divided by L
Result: 0.08 mag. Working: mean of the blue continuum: 5.07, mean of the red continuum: 7.27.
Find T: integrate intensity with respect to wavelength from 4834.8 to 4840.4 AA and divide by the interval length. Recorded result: 5.32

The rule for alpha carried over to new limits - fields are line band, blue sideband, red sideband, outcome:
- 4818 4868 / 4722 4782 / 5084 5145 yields 0.08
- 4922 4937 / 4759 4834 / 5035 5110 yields 0.00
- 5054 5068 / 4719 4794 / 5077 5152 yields 0.11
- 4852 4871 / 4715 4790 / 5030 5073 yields 0.10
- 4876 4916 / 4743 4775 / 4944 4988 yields 0.12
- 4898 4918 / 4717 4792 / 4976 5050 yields 0.06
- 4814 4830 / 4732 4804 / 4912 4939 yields -0.03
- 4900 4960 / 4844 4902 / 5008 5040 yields -0.07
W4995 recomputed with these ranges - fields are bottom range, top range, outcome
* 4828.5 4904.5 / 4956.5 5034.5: 1.19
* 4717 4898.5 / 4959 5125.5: 1.25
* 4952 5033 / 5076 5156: 1.22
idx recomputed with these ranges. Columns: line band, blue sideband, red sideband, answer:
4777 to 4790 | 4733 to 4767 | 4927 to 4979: 0.16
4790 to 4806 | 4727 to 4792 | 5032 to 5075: 0.67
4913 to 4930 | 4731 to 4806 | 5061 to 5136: 0.13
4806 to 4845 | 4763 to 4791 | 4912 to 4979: 1.24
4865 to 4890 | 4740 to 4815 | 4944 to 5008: 1.18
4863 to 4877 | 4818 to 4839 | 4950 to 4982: 1.26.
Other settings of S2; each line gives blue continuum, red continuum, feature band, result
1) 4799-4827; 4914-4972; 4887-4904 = 0.29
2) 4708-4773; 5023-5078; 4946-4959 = -0.01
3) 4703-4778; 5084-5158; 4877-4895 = 0.20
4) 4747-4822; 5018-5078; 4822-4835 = -0.04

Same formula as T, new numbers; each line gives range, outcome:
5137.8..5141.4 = 7.52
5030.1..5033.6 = 6.46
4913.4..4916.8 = 5.86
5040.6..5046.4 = 6.51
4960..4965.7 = 6.4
